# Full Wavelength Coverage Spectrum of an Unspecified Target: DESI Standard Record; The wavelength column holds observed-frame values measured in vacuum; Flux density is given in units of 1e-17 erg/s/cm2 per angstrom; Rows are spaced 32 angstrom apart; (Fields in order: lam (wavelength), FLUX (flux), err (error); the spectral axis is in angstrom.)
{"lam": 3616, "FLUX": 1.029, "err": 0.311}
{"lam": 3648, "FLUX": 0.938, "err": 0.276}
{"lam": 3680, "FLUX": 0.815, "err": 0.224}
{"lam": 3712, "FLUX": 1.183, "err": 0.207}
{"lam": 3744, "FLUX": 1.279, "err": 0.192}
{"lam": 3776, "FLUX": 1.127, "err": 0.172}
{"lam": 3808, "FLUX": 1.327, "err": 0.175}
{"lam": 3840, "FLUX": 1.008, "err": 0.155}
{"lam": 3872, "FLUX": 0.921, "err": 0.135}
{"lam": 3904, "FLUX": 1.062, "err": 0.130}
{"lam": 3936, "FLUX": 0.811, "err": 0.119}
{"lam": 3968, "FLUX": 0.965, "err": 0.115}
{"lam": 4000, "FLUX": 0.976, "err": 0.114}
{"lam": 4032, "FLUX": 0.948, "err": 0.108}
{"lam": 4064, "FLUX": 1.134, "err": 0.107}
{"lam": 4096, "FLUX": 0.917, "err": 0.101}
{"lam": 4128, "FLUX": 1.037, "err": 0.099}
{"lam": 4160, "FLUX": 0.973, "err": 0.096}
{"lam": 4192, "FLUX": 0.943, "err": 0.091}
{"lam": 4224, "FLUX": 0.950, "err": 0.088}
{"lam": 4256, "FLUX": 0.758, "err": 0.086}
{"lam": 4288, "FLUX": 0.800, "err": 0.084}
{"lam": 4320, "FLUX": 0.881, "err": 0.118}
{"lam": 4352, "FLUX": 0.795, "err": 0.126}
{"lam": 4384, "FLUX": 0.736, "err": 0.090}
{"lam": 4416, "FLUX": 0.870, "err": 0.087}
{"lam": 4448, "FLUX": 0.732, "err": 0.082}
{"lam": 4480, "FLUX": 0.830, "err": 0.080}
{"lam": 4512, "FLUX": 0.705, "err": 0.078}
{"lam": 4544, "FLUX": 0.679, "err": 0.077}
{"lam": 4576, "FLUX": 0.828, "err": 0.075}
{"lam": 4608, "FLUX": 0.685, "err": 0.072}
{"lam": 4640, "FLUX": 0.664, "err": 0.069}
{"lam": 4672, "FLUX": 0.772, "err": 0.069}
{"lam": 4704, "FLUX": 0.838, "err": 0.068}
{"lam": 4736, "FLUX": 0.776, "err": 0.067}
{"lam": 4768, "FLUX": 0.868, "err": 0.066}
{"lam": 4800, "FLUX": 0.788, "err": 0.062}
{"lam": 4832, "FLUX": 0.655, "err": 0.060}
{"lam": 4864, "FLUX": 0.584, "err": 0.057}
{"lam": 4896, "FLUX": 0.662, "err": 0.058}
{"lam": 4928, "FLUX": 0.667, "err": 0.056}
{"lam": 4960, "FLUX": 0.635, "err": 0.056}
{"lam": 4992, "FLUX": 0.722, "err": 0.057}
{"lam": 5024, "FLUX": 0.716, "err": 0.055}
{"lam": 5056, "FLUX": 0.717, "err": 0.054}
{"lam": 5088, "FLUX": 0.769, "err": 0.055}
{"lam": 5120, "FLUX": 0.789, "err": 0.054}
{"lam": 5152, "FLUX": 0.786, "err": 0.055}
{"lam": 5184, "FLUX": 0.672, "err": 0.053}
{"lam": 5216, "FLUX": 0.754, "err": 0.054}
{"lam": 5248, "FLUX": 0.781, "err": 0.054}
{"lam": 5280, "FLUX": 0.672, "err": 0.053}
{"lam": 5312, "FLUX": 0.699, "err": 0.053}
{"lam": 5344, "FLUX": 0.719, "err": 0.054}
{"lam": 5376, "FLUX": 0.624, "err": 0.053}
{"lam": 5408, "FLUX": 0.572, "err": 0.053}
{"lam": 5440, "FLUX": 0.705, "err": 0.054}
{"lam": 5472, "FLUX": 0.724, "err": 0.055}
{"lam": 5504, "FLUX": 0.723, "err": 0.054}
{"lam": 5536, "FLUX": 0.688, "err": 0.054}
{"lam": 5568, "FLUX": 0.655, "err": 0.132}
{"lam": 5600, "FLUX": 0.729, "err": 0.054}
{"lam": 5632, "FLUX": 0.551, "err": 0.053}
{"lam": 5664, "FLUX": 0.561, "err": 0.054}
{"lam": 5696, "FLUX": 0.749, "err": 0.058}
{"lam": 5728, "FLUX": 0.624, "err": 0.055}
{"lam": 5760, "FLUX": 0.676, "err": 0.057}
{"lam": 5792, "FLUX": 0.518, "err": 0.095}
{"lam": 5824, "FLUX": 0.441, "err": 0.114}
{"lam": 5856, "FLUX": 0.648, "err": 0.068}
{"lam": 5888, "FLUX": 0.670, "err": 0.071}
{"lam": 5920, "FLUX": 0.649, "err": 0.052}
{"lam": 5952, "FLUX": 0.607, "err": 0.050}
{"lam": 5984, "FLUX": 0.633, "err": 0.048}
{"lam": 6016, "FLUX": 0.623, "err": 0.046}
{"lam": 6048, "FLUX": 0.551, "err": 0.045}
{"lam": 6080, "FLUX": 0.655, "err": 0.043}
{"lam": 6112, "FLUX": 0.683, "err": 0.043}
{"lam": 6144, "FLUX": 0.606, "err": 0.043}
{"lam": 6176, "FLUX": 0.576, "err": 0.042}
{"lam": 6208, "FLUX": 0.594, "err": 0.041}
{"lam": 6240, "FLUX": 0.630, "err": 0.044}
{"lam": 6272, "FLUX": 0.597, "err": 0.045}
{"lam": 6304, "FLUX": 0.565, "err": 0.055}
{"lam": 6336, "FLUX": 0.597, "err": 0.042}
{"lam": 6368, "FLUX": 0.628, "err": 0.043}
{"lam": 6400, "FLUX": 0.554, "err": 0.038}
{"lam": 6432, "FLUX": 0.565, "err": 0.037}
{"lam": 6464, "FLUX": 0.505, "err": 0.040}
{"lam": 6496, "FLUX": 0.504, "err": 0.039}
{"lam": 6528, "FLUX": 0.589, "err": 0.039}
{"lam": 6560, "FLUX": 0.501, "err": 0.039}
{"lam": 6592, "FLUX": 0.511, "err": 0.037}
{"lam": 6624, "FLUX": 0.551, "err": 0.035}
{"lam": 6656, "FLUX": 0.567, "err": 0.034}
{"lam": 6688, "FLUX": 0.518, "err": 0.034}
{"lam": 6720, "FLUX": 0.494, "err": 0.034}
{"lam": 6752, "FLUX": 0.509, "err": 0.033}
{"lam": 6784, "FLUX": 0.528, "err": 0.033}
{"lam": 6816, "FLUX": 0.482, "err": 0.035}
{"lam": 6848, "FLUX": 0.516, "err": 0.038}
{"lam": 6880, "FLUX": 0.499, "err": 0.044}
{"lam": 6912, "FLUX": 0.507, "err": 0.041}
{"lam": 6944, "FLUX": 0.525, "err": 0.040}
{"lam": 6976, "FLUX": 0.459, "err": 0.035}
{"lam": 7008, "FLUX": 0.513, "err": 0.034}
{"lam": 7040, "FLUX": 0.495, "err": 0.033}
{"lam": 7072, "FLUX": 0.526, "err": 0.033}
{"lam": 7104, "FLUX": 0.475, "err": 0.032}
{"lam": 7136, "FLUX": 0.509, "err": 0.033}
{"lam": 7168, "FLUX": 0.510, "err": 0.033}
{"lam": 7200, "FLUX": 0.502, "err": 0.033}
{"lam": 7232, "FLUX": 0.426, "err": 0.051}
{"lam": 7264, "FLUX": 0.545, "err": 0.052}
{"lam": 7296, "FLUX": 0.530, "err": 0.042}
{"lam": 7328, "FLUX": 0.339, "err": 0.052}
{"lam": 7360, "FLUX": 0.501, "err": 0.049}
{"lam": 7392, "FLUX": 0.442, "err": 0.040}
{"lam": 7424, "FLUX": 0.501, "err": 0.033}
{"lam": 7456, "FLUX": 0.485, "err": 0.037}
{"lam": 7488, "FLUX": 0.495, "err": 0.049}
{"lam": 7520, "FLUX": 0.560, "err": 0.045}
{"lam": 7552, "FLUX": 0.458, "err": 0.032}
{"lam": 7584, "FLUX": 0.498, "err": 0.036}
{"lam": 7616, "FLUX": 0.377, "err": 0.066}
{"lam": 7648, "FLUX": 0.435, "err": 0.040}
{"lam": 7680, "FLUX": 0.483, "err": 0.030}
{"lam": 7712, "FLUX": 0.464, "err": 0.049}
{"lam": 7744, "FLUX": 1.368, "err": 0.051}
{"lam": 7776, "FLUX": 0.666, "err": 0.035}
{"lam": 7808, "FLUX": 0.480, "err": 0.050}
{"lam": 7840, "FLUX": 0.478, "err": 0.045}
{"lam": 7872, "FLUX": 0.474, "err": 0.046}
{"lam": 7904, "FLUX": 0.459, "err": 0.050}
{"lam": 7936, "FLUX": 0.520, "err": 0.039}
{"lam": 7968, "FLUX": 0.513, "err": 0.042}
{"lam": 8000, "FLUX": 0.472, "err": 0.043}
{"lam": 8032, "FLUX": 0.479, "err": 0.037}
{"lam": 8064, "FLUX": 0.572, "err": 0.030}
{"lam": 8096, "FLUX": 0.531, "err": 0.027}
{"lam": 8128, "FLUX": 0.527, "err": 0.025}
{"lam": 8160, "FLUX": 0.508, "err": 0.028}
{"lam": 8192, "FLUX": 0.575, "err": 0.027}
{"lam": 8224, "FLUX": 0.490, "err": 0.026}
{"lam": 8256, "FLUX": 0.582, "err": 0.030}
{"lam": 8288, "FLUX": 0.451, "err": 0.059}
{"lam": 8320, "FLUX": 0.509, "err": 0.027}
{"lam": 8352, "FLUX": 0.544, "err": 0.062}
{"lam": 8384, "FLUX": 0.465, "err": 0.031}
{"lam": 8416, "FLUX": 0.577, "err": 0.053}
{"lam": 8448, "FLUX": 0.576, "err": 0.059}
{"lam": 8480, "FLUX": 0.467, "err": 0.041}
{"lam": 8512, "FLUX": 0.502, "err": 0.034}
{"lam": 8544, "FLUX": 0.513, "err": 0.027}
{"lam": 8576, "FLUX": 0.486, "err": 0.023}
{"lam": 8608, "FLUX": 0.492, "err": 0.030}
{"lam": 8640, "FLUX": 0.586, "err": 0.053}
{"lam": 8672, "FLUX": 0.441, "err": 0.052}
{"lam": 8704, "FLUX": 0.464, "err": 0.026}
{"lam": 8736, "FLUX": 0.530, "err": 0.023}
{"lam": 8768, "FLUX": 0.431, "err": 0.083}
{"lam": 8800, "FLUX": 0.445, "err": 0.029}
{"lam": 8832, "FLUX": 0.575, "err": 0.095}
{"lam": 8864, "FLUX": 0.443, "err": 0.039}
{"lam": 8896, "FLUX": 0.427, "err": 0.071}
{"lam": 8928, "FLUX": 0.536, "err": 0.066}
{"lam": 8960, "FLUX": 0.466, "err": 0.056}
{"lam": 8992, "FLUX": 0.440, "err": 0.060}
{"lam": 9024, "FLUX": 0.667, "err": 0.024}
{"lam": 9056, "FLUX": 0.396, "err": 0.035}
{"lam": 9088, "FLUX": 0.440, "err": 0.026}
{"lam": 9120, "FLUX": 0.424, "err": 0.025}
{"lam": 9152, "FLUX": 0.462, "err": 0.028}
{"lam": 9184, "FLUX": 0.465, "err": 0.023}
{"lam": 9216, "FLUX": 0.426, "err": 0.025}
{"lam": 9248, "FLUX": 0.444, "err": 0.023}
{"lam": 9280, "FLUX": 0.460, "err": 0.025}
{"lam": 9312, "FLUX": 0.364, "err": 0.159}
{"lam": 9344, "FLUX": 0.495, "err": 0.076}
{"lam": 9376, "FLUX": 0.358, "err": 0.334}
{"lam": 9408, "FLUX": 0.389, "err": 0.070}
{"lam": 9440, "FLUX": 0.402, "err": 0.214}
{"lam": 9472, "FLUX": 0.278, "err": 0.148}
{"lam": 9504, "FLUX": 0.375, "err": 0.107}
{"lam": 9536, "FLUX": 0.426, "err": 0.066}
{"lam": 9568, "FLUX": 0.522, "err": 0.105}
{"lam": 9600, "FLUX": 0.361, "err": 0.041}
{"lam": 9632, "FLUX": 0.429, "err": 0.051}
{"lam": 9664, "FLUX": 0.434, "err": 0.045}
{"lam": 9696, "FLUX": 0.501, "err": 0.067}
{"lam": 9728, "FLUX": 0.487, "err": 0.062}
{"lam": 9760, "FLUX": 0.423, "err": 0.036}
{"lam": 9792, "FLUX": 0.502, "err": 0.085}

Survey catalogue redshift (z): 1.080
